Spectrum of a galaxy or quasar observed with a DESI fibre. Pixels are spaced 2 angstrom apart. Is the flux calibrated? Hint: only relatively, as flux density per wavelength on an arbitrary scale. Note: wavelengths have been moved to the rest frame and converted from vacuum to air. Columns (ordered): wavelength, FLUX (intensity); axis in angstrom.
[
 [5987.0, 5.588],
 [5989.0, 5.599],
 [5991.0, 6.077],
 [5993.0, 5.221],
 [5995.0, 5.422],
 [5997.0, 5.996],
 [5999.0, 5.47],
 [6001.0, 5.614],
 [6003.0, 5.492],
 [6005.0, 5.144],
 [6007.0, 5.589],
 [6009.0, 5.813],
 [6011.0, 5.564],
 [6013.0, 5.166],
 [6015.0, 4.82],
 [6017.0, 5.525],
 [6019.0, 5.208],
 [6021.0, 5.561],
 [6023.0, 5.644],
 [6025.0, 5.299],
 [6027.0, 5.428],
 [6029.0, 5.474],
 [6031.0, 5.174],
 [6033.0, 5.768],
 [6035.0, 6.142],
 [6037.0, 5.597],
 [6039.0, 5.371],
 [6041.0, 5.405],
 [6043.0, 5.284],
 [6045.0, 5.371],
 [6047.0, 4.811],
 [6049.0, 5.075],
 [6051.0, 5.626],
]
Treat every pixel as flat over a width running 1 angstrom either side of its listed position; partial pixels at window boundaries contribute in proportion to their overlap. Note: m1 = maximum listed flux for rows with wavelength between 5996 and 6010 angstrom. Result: 5.996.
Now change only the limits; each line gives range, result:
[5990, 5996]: 6.077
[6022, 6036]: 6.142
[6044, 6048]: 5.371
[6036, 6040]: 5.597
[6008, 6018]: 5.813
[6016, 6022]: 5.561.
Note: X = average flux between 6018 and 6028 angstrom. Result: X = 5.43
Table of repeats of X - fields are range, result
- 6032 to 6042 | 5.66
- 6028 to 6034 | 5.47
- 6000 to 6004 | 5.55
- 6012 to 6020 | 5.18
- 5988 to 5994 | 5.63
